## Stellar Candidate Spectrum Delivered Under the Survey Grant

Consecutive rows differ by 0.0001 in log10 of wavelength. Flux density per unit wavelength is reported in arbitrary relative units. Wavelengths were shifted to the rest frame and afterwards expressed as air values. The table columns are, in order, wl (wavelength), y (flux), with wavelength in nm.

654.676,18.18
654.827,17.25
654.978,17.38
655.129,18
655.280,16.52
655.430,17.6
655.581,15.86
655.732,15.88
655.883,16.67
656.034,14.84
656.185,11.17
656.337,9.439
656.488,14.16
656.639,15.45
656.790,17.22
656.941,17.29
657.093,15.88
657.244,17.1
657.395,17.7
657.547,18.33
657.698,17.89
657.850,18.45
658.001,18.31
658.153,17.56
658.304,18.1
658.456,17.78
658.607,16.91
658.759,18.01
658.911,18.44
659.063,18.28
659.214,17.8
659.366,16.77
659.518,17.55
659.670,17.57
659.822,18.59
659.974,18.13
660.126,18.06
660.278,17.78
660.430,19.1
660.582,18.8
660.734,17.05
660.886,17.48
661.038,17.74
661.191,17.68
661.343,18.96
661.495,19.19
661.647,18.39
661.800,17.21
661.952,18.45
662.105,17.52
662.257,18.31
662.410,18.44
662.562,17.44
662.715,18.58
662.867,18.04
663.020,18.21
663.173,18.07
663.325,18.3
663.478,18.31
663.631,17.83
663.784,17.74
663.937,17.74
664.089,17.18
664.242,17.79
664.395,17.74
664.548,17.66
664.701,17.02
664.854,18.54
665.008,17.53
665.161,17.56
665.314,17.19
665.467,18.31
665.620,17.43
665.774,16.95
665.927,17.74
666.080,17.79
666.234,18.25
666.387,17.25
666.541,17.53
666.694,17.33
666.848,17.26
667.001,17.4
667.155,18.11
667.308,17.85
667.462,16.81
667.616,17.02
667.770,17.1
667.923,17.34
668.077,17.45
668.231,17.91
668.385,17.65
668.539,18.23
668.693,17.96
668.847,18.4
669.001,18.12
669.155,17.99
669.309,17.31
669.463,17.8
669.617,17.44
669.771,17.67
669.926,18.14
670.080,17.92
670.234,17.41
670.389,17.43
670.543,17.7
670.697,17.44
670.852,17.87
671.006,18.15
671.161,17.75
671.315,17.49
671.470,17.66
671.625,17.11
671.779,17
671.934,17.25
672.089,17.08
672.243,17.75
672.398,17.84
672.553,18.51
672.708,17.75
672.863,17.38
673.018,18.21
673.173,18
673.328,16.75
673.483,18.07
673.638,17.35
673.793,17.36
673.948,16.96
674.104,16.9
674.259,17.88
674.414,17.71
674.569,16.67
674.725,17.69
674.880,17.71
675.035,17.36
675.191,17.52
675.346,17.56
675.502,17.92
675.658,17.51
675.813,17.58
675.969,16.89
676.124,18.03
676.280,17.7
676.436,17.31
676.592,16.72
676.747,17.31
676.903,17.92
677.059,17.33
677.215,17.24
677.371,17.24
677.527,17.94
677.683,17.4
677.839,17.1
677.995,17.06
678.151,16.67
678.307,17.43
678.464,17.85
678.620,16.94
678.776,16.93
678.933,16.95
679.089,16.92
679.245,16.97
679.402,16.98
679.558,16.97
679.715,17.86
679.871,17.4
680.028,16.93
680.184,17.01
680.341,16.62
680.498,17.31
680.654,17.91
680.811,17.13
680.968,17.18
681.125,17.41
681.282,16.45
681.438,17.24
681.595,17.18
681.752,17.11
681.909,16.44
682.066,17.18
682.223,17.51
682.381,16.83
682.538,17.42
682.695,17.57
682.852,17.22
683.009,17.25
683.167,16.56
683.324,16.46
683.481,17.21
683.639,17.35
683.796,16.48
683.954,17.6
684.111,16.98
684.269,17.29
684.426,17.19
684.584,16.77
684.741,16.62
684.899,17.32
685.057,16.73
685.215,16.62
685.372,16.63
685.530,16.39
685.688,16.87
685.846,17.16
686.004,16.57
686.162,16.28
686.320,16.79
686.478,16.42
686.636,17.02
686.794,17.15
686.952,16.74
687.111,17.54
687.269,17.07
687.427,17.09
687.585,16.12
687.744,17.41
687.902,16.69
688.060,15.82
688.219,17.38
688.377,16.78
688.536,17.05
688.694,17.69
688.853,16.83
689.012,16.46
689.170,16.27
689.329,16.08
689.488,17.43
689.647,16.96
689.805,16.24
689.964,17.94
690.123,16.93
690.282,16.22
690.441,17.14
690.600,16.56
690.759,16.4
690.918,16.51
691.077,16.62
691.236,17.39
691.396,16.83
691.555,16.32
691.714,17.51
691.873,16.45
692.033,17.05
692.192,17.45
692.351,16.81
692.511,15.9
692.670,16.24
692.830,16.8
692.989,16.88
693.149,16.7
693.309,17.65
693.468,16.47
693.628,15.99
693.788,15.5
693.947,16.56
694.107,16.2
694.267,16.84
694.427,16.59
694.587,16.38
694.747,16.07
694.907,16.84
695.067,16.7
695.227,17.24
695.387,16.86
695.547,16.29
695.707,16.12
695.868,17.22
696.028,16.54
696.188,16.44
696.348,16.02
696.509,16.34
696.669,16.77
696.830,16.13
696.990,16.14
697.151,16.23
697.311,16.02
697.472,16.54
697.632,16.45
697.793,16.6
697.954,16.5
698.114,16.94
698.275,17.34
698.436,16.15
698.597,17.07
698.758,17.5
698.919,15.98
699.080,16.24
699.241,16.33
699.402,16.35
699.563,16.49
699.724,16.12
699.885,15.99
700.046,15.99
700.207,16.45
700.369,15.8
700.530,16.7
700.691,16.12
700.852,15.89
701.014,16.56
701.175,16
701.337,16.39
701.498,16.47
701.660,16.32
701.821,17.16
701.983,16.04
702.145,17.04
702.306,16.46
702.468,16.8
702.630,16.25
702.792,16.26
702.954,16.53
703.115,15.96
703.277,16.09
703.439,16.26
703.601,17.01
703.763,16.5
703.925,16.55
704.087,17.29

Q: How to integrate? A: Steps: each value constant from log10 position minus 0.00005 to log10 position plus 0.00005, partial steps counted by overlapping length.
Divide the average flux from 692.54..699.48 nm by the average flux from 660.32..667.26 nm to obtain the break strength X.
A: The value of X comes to 0.92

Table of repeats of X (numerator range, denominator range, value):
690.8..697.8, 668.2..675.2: 0.94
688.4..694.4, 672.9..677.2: 0.96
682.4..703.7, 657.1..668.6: 0.94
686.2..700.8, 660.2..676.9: 0.94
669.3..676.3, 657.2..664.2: 0.98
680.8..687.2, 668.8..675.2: 0.96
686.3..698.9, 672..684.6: 0.96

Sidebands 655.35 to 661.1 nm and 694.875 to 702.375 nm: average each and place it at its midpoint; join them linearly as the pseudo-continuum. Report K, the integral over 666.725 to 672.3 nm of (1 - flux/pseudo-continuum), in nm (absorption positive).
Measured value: -0.25 nm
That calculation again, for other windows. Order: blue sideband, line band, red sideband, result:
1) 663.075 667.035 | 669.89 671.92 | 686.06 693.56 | -0.01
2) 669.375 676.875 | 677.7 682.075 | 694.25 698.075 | 0.03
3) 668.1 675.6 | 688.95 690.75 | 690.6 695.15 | 0.00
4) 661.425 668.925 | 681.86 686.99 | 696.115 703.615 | 0.02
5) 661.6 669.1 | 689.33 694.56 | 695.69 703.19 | 0.00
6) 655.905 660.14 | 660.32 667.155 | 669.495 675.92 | -0.29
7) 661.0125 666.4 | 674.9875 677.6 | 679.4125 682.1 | -0.02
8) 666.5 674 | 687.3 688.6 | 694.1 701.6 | 0.01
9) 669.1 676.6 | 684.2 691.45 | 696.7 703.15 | 0.04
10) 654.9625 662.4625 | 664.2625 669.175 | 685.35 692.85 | -0.14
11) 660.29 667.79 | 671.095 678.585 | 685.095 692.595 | -0.04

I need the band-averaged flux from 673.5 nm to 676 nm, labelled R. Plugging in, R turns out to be 17.4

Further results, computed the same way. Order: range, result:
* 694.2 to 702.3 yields 16.5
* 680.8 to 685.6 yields 17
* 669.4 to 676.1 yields 17.6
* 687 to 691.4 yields 16.8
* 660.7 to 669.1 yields 17.8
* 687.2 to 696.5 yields 16.7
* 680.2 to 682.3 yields 17.1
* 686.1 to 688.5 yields 16.8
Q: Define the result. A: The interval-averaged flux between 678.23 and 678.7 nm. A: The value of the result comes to 17.4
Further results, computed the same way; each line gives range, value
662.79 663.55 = 18.2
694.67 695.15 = 16.5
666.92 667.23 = 17.8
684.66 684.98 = 17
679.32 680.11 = 17.2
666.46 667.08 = 17.4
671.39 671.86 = 17.2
